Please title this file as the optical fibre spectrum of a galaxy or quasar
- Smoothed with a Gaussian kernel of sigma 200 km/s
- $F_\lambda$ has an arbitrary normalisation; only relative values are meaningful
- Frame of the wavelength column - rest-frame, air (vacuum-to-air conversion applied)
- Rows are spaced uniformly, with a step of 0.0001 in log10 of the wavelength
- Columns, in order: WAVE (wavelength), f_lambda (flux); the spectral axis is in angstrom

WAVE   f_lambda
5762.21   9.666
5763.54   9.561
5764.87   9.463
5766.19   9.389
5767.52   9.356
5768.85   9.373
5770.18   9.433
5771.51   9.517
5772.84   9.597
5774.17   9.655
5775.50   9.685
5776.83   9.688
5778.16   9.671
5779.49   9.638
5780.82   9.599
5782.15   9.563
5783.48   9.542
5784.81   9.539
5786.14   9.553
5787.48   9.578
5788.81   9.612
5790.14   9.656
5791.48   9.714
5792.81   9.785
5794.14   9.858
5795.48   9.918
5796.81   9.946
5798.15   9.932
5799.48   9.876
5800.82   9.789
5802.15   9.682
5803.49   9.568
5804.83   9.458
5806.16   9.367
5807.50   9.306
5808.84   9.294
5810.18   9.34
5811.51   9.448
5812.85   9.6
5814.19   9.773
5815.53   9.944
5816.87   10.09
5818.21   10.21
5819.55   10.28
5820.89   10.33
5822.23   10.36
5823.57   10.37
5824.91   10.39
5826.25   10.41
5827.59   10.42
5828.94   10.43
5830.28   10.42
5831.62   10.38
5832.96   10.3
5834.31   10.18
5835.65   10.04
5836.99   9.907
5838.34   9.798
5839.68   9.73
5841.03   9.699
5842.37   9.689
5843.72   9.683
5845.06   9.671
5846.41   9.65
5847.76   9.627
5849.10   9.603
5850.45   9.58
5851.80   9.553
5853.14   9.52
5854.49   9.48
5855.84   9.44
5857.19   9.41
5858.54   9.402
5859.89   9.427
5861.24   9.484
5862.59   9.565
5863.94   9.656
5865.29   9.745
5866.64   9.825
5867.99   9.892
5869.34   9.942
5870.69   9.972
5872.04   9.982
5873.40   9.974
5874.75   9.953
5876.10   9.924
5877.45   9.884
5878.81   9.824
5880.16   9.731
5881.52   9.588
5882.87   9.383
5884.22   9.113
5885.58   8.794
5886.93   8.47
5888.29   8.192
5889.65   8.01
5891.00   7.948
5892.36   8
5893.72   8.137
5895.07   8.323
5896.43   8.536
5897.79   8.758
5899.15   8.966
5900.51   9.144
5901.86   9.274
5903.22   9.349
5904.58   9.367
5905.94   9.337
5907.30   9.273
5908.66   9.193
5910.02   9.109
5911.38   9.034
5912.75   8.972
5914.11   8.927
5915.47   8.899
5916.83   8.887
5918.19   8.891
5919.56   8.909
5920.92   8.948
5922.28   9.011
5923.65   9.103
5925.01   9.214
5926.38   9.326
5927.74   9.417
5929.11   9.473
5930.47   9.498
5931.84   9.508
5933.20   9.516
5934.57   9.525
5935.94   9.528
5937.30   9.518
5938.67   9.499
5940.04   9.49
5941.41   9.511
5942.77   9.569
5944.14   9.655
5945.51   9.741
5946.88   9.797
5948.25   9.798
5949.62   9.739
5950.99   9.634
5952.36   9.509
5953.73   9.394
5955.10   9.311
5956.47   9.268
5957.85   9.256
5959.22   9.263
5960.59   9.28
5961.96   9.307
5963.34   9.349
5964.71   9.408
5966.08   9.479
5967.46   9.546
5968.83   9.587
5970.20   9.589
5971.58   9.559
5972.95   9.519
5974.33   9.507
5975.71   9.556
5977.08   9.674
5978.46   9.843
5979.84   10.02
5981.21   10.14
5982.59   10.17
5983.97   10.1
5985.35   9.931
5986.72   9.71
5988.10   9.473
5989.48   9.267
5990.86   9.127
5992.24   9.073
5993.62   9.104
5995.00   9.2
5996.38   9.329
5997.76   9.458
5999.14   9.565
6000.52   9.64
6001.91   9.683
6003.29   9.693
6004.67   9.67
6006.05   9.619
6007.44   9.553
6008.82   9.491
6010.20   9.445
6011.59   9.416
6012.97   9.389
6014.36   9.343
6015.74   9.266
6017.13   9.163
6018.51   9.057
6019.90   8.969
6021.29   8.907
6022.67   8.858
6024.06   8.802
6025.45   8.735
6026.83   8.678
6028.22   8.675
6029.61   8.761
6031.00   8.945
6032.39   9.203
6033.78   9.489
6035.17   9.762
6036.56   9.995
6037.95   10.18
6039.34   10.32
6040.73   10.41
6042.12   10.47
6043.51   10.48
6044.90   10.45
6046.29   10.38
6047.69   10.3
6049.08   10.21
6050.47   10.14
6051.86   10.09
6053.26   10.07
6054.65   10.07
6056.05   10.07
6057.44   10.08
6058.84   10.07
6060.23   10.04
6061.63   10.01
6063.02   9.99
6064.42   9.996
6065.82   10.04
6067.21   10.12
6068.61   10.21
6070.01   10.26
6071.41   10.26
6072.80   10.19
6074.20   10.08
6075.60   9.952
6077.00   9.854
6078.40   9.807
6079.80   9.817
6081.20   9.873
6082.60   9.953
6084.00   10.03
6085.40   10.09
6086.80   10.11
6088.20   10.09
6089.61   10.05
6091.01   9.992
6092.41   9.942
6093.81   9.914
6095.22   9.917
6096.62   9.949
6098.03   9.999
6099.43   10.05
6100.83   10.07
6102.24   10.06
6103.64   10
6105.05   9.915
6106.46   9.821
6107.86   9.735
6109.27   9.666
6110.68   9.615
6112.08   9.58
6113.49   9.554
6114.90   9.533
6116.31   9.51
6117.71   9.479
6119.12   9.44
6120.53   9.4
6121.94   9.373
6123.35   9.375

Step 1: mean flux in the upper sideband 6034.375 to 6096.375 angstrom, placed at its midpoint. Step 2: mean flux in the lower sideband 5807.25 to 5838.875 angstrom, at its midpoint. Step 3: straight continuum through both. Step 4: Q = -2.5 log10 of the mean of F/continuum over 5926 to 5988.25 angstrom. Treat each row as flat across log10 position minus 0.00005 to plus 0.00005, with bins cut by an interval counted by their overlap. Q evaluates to 0.05 mag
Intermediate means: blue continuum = 10.1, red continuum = 10.1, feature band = 9.58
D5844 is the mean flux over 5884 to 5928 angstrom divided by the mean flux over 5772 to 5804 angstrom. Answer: 0.9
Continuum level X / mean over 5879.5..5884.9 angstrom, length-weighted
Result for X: 9.45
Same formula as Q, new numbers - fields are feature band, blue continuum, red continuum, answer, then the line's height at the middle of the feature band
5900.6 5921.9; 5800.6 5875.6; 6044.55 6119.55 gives 0.088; 9.87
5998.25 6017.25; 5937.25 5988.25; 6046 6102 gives 0.031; 9.78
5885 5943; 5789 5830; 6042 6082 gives 0.109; 9.98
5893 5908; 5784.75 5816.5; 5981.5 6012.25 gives 0.075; 9.59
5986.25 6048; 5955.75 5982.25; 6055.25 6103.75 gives 0.032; 9.75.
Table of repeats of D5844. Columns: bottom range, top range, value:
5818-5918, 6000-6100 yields 1.03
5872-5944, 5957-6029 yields 1.03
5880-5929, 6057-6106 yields 1.12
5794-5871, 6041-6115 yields 1.02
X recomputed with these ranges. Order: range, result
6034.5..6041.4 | 10.1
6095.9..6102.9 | 10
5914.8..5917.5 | 8.9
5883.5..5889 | 8.64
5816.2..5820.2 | 10.2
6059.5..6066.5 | 10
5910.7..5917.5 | 8.94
